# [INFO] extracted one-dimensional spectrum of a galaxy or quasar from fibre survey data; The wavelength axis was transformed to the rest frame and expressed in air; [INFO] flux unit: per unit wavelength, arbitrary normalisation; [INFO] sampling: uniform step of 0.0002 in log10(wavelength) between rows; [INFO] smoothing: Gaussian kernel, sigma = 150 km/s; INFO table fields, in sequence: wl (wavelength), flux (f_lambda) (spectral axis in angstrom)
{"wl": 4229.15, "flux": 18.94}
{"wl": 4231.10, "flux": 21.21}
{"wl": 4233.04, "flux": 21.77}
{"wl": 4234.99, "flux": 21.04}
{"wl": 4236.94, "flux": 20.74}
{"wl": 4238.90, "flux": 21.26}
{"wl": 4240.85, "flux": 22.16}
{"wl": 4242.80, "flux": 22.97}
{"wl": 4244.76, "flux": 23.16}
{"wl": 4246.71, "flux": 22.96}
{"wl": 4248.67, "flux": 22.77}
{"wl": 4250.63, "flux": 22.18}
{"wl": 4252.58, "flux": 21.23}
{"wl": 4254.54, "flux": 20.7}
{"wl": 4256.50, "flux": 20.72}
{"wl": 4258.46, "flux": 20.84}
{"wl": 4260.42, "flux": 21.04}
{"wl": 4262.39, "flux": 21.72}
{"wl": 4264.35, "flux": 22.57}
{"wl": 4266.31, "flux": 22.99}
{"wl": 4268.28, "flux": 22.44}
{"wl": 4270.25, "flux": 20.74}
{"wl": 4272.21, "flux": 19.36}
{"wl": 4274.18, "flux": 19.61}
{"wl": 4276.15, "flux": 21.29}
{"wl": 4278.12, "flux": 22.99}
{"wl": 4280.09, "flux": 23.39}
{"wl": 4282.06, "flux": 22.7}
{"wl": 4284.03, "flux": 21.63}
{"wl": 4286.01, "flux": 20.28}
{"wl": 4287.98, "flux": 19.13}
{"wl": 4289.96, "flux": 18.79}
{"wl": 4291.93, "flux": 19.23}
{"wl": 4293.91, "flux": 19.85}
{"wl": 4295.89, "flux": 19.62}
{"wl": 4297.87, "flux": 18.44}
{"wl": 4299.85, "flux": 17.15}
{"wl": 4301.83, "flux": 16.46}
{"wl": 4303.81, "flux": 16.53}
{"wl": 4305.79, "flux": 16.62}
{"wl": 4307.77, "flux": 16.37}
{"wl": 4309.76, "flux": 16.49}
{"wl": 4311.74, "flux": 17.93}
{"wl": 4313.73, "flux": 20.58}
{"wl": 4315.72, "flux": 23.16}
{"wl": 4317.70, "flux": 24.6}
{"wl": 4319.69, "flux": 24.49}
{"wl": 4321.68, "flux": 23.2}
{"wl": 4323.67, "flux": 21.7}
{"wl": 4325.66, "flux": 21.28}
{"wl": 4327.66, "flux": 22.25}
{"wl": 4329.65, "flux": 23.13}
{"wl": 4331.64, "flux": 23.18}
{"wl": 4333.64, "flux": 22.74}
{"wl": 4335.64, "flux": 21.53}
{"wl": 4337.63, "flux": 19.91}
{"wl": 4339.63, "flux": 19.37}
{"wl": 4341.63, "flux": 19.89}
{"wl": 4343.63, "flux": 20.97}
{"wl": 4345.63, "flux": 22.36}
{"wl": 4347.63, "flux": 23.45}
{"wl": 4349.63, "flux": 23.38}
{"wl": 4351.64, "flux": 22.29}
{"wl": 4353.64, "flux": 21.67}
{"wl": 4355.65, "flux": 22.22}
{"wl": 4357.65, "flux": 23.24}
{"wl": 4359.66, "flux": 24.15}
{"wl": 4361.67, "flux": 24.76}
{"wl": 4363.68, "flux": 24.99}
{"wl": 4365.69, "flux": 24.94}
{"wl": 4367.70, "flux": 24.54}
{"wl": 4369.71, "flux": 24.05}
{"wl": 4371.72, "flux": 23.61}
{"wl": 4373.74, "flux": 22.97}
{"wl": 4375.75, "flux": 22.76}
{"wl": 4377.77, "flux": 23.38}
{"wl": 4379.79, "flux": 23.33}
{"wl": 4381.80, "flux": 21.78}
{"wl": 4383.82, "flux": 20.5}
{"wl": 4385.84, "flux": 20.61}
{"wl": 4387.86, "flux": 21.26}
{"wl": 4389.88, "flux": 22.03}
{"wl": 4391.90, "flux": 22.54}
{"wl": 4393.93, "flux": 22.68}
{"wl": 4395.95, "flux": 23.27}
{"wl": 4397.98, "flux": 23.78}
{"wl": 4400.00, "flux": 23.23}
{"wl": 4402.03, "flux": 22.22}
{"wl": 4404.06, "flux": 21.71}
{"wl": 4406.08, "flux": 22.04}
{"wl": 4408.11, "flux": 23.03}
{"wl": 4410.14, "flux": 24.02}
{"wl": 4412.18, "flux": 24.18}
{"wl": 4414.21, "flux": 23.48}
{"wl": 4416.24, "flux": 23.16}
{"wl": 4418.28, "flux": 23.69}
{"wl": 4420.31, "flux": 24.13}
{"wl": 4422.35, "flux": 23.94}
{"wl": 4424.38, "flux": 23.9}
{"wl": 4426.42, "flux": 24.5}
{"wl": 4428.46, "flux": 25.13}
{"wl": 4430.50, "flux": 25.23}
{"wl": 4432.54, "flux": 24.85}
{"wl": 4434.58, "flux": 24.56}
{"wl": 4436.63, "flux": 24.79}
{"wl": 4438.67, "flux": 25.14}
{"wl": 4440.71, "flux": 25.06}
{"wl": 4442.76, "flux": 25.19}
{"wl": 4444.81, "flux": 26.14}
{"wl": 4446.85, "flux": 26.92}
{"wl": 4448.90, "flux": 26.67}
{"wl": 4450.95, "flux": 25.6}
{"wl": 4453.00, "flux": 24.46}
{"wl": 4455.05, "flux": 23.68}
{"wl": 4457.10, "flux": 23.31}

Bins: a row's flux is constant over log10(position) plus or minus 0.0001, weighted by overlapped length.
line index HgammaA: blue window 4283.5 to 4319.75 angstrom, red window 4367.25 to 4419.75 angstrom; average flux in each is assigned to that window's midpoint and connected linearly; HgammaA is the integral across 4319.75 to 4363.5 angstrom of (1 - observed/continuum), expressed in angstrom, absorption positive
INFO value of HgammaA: -3.3 angstrom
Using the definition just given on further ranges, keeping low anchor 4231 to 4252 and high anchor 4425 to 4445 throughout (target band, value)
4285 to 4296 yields 1.6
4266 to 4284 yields 0.7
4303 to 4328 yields 3.0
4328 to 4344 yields 1.4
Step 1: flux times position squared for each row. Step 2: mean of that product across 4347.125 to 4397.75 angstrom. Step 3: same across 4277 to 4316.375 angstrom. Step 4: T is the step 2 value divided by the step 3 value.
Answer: 1.2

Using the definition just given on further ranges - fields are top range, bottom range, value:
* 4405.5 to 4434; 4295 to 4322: 1.31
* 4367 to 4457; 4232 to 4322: 1.22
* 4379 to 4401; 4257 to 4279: 1.10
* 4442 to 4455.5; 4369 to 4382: 1.14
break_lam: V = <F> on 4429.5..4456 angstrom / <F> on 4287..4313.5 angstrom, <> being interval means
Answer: 1.41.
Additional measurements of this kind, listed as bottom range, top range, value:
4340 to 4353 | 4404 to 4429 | 1.08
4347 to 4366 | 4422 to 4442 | 1.06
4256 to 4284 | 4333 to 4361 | 1.02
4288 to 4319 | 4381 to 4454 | 1.26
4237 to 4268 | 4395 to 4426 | 1.06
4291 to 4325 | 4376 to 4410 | 1.14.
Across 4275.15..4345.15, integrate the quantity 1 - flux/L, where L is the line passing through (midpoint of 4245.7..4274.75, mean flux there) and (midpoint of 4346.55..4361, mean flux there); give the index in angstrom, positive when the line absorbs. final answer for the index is 5.58 angstrom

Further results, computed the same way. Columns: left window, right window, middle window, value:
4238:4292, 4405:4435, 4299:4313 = 3.35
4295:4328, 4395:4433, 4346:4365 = -1.69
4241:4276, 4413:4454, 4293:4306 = 2.63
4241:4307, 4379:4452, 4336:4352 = 0.56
